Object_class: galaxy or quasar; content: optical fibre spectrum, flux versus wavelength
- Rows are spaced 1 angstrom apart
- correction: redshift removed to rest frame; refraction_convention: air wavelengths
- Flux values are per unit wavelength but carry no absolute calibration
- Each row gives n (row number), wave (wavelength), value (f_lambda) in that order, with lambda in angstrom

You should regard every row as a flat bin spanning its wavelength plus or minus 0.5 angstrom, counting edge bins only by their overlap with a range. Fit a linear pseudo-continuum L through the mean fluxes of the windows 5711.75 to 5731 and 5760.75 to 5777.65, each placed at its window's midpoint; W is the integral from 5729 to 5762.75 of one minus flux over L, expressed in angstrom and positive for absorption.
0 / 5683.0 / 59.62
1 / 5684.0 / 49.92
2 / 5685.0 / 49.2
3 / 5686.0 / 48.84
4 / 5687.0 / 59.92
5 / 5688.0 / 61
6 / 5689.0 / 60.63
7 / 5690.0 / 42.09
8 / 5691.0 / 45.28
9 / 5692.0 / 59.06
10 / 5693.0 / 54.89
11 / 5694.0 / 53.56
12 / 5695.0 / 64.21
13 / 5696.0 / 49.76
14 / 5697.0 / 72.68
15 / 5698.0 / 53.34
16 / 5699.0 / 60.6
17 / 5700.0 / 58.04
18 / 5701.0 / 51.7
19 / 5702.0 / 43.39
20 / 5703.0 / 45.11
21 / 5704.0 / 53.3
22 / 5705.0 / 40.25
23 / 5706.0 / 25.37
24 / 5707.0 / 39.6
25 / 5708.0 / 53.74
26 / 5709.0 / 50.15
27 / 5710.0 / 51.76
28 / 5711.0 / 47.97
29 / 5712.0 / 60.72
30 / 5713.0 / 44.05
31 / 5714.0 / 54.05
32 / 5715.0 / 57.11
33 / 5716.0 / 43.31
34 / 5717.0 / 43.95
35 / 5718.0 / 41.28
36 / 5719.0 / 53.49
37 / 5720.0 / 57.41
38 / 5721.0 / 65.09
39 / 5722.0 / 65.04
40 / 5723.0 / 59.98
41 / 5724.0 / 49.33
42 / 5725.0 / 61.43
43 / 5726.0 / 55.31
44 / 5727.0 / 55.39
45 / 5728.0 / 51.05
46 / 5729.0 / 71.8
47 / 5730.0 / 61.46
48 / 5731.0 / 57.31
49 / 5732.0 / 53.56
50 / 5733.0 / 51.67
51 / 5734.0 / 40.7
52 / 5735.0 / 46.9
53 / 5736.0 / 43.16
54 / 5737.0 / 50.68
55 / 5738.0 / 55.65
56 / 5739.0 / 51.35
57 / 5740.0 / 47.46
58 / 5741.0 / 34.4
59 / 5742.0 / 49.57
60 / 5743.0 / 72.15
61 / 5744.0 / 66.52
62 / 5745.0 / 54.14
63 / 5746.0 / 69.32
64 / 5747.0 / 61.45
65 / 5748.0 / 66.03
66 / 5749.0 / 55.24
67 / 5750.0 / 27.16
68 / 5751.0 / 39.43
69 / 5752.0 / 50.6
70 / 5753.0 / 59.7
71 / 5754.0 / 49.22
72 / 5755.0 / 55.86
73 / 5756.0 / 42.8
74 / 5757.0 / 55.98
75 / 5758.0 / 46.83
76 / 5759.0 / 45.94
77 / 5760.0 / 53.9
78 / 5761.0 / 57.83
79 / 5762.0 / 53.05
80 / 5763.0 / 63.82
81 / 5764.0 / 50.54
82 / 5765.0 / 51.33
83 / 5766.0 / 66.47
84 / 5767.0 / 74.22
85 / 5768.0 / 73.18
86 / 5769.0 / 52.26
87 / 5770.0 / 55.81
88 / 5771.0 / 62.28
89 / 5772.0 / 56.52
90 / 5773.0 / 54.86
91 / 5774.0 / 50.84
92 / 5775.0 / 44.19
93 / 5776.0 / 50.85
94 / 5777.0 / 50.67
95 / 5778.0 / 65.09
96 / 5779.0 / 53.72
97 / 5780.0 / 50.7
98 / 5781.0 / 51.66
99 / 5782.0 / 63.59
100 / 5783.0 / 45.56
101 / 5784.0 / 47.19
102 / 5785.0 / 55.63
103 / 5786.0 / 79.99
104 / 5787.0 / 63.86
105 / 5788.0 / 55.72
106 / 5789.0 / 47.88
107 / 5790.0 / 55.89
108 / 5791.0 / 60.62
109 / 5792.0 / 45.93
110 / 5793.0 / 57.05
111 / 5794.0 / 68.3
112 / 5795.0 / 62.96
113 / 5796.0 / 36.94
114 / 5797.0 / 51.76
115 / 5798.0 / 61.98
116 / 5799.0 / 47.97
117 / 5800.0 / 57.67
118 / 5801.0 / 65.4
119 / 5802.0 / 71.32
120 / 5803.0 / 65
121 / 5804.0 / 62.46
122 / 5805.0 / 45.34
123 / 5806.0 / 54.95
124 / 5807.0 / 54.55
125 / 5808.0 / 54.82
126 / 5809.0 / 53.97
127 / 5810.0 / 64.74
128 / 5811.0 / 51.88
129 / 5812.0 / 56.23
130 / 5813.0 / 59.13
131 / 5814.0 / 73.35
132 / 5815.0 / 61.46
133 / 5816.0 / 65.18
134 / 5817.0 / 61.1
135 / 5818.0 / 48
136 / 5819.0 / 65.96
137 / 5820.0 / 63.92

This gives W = 2.1 angstrom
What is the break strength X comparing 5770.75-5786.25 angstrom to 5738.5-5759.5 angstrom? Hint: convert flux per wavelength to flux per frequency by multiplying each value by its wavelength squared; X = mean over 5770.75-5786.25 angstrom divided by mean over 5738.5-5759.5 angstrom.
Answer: 1.05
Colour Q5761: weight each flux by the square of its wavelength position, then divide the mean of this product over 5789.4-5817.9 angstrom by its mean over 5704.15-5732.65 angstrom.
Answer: 1.14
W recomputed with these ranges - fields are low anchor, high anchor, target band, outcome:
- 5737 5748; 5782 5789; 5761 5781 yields 0.2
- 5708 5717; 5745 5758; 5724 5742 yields -0.1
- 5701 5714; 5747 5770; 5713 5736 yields -2.2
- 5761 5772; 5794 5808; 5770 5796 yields 1.3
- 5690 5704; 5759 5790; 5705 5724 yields 1.5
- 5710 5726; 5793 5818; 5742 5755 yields -0.1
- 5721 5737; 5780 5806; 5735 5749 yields 0.1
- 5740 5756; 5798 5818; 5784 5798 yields 0.1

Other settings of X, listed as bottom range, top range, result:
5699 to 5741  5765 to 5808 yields 1.14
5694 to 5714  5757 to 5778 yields 1.12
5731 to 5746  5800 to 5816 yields 1.18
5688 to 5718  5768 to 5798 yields 1.12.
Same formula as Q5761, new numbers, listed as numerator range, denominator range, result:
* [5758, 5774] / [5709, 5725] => 1.10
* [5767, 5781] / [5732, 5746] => 1.09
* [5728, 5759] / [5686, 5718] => 1.04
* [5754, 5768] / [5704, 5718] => 1.20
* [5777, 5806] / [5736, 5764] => 1.09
